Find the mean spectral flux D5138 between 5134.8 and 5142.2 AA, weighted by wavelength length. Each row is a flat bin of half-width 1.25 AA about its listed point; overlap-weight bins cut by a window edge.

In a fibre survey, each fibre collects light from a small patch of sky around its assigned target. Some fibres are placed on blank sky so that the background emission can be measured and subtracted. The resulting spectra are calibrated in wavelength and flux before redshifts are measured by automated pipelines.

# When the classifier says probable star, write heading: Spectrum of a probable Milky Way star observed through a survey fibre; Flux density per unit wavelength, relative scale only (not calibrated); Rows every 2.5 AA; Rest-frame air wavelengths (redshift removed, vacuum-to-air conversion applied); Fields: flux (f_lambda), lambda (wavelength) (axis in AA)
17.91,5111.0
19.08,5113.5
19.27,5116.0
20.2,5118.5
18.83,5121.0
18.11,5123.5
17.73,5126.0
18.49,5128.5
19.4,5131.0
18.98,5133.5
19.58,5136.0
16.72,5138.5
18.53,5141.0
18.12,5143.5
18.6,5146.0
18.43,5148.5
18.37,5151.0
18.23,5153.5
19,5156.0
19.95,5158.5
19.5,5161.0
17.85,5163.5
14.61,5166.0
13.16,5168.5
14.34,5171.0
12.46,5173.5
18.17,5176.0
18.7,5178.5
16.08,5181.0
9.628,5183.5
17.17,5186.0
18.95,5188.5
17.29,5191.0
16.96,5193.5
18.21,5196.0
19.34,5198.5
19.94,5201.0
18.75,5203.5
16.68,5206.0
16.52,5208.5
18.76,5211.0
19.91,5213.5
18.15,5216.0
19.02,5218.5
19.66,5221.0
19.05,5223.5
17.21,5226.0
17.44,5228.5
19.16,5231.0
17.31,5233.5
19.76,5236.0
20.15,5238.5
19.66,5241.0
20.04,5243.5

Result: 18.3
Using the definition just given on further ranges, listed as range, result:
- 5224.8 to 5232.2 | 17.9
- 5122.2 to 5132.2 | 18.4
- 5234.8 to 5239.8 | 20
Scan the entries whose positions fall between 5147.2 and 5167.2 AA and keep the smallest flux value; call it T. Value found 14.61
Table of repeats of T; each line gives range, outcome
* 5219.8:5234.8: 17.21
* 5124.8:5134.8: 17.73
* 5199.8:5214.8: 16.52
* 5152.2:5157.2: 18.23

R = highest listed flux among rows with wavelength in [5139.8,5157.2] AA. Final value 19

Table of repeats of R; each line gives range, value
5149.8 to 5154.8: 18.37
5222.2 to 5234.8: 19.16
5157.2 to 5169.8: 19.95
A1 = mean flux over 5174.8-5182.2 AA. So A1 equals 17.7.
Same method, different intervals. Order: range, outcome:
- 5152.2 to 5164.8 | 18.9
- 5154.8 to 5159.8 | 19.5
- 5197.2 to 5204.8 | 19.3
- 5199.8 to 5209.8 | 18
